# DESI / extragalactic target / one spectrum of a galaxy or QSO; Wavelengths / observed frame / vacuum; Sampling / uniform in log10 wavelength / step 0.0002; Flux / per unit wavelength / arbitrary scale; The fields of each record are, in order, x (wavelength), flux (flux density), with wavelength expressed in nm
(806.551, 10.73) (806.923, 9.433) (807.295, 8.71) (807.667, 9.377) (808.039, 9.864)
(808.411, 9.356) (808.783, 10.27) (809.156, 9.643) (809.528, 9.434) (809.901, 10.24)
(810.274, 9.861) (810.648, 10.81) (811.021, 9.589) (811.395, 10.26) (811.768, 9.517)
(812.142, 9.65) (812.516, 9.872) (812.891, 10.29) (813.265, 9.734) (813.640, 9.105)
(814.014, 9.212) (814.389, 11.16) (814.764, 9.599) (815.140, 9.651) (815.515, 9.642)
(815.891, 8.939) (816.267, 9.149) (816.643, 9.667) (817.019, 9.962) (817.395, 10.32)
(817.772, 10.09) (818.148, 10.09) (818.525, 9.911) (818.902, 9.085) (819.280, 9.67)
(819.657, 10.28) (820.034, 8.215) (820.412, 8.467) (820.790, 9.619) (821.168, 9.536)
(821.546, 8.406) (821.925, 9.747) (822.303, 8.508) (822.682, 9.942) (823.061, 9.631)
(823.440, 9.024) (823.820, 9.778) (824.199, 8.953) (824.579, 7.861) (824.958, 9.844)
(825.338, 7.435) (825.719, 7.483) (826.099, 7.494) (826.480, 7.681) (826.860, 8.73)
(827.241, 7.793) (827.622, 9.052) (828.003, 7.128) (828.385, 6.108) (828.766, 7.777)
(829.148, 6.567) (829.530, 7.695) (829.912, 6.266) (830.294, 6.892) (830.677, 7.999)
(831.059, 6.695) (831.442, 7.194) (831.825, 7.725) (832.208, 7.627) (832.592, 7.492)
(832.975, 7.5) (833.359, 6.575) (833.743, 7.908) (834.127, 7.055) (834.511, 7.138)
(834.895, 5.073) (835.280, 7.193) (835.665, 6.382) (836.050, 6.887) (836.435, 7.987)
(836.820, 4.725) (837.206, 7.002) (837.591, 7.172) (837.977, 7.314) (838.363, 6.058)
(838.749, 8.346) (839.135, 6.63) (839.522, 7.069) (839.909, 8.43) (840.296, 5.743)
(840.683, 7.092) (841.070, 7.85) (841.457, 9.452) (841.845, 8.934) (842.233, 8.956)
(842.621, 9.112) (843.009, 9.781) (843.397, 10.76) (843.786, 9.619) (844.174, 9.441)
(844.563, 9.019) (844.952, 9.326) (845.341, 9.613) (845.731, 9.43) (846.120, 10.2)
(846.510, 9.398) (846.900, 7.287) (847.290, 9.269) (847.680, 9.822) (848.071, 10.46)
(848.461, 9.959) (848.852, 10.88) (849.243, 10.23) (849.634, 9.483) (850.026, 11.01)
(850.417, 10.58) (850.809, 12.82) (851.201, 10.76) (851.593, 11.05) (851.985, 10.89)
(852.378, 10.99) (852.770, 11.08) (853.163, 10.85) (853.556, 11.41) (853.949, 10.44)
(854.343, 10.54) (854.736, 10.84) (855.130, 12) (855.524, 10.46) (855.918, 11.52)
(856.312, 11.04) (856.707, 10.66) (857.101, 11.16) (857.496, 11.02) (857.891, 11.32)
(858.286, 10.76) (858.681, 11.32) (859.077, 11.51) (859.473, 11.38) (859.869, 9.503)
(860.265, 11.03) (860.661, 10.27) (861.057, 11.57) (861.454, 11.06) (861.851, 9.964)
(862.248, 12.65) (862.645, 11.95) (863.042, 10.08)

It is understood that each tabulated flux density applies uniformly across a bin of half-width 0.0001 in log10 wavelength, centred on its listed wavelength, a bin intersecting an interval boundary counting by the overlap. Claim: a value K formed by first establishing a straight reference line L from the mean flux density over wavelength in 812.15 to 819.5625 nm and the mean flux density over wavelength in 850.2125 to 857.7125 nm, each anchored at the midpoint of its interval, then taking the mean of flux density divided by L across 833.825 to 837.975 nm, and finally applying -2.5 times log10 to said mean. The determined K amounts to 0.48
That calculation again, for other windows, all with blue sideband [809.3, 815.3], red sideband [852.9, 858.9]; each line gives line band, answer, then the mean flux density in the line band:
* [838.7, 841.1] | 0.42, 7.21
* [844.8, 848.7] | 0.14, 9.49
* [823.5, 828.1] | 0.23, 8.31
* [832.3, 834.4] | 0.39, 7.31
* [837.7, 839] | 0.41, 7.21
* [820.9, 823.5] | 0.10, 9.28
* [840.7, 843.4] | 0.18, 9.02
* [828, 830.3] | 0.44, 6.9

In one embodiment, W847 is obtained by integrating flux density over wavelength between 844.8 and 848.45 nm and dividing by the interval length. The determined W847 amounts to 9.45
